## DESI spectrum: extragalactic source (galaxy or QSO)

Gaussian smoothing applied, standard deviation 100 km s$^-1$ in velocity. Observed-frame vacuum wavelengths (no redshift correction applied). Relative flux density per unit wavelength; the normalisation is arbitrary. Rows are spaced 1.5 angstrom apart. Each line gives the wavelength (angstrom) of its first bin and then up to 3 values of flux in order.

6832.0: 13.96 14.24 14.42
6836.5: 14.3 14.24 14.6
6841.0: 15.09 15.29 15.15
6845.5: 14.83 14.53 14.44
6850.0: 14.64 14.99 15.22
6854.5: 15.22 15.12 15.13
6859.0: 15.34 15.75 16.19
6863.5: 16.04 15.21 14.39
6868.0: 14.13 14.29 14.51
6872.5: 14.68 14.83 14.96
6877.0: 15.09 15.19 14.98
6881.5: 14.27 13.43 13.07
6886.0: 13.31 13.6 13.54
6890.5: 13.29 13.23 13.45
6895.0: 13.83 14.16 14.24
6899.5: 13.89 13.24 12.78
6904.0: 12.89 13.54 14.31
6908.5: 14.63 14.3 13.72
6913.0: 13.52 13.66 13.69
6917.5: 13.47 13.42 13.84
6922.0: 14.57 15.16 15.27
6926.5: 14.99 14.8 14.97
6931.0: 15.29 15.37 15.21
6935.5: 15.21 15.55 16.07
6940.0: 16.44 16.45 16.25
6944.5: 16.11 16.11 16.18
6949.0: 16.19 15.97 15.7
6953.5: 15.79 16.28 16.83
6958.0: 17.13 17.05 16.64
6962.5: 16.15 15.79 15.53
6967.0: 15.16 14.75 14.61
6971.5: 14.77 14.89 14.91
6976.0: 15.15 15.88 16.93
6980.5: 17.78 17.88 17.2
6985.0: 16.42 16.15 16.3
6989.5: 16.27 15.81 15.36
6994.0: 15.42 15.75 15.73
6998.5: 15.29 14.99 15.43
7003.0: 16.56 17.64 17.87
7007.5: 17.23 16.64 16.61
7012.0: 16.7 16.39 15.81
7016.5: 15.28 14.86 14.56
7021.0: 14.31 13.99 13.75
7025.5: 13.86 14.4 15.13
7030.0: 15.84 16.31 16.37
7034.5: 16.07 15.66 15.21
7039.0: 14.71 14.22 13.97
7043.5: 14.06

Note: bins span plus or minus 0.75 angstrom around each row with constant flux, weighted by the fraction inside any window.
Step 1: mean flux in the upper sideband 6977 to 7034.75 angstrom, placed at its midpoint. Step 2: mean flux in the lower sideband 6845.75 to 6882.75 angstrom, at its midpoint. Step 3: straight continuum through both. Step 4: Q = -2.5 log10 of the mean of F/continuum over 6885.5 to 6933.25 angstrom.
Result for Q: 0.09 mag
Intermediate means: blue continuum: 14.9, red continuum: 15.9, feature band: 14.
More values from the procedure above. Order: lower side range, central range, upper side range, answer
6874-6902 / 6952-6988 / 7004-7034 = -0.07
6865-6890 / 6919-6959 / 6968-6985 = -0.02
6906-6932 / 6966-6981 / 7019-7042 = -0.06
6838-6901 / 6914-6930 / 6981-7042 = 0.05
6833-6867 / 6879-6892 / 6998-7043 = 0.11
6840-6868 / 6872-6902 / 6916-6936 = 0.07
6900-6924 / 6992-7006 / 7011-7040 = -0.07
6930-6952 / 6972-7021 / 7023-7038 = -0.04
